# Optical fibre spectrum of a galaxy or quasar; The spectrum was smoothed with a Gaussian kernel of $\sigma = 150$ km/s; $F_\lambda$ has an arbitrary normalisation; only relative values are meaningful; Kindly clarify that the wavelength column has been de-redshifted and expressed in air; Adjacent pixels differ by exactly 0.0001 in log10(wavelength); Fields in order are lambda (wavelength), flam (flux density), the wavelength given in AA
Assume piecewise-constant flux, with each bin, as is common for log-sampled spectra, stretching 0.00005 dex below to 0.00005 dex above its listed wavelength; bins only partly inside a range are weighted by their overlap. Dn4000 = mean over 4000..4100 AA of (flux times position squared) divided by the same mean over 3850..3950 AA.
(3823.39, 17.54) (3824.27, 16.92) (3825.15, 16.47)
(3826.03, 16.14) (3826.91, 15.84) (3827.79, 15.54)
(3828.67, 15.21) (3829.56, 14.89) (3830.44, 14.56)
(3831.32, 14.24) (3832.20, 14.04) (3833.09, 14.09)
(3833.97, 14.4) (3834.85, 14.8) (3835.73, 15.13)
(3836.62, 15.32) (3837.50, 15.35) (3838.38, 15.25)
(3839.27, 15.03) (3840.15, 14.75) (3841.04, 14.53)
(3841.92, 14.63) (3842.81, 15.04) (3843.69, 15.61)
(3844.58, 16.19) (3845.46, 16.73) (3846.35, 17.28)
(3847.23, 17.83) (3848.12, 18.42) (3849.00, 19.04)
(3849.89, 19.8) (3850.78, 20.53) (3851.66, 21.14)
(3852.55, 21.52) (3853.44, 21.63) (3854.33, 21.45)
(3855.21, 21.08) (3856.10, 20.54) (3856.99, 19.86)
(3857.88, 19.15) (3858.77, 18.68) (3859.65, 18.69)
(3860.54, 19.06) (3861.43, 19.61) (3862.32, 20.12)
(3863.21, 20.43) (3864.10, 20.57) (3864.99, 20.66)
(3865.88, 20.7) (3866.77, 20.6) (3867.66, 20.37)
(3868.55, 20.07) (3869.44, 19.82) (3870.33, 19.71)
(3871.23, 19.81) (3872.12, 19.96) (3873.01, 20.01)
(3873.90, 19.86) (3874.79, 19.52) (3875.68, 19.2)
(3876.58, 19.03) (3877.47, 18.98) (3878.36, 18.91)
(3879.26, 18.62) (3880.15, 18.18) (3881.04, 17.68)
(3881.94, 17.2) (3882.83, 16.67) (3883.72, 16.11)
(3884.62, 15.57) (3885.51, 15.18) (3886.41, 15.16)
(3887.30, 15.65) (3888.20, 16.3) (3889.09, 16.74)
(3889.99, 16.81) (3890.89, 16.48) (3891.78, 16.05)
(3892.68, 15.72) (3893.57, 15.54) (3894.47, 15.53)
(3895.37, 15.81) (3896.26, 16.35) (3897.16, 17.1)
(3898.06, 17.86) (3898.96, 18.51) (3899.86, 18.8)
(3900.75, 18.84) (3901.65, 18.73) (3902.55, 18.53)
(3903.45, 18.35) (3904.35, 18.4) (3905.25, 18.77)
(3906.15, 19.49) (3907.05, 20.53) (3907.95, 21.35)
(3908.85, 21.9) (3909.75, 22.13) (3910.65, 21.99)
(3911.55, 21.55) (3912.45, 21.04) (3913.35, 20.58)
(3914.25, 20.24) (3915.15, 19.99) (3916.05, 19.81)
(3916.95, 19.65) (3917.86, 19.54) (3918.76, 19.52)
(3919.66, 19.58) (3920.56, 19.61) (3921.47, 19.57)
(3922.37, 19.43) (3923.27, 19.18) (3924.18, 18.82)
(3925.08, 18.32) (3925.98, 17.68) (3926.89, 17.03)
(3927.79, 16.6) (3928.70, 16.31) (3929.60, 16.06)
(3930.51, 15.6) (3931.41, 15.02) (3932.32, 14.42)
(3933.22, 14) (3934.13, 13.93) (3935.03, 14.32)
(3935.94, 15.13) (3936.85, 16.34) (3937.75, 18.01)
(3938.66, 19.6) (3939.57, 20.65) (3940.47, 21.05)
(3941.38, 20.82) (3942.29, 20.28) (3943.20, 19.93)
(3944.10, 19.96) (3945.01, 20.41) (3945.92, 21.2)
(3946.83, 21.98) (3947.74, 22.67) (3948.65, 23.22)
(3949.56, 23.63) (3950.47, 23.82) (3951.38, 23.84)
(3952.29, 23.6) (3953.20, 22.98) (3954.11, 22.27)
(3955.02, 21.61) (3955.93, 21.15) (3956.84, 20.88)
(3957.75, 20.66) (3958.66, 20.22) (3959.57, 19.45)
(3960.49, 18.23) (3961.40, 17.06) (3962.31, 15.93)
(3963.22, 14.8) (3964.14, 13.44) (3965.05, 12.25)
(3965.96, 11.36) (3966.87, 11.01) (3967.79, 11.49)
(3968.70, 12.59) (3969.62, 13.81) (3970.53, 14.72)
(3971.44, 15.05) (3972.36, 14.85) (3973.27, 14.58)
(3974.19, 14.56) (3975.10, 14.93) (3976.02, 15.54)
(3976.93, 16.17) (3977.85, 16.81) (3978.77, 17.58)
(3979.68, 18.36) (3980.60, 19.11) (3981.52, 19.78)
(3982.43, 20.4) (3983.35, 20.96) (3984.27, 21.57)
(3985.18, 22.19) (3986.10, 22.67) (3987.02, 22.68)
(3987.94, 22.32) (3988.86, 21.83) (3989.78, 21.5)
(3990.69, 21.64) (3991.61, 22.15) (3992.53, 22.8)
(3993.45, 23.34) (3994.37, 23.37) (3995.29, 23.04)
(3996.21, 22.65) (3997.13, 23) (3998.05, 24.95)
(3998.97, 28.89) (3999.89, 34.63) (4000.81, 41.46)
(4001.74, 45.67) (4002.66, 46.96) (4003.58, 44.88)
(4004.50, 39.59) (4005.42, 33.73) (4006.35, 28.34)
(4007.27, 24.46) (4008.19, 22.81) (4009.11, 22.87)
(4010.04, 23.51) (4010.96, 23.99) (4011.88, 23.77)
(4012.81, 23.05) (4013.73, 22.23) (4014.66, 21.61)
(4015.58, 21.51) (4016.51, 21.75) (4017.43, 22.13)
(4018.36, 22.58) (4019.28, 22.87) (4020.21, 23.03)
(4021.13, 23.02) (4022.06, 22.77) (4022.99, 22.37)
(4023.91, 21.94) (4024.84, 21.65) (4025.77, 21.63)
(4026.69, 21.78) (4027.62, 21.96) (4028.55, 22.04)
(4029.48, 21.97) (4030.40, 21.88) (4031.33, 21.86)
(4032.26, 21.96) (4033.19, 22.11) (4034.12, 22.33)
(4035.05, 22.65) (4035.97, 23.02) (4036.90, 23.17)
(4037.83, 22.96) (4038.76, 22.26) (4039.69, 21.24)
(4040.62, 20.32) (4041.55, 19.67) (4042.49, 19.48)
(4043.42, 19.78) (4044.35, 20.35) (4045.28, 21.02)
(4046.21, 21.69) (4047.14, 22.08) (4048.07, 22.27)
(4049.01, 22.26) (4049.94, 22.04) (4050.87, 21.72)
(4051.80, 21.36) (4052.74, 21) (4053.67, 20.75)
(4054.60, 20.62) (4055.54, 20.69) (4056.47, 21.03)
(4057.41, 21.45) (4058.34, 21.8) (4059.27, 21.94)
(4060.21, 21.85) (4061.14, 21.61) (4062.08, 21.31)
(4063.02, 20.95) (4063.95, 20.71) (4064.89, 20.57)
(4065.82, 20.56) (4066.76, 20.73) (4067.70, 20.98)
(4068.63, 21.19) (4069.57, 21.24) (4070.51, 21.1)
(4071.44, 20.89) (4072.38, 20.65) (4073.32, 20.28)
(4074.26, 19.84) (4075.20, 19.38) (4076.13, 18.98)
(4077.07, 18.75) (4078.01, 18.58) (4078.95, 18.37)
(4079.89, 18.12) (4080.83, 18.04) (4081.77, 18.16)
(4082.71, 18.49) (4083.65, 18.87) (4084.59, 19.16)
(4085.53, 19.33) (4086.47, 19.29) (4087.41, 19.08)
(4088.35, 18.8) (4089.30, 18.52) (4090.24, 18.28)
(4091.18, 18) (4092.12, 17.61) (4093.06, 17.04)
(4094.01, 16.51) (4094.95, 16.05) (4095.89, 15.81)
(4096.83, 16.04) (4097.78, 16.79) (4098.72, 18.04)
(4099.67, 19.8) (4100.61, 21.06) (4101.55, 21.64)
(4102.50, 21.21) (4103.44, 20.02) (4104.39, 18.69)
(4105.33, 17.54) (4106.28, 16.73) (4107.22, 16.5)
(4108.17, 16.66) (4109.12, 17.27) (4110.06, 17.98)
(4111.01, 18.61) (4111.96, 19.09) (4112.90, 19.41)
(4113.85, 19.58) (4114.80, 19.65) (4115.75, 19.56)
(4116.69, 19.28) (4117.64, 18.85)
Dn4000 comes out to 1.26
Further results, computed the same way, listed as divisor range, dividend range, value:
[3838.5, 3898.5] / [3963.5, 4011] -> 1.31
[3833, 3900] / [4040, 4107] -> 1.22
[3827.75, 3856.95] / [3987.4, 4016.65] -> 1.74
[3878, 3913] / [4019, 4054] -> 1.30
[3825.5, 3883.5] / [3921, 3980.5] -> 1.04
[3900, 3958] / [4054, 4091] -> 1.10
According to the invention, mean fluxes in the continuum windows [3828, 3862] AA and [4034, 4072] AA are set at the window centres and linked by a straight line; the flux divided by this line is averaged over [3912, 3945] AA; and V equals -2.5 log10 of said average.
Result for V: 0.03 mag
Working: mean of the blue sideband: 17.2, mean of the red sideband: 21.3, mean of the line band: 18.3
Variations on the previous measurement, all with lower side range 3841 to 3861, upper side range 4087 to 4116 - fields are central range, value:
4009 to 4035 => -0.21 mag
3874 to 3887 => 0.06 mag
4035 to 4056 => -0.16 mag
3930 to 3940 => 0.16 mag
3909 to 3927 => -0.07 mag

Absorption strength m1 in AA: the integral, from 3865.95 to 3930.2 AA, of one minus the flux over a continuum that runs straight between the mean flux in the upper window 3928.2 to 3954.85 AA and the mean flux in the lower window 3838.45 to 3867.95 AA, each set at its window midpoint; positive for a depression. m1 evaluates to 1.9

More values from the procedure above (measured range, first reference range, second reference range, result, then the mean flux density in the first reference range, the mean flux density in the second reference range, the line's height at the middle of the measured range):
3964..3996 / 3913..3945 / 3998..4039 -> 6.40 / 18.2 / 25.7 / 22.5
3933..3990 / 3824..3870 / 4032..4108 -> 1.02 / 17.7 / 20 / 18.9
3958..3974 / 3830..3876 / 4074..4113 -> 3.02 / 18.2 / 18.4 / 18.3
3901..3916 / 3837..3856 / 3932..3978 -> -1.97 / 17.8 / 17.9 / 17.8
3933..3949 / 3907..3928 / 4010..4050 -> 0.93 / 19.8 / 22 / 20.3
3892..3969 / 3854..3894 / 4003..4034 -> 7.93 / 18.6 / 24.2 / 20.8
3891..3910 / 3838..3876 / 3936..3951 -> 1.55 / 19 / 20.7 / 19.8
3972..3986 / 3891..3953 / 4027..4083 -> 1.31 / 19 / 20.9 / 19.8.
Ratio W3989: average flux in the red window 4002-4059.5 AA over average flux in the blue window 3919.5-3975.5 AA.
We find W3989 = 1.31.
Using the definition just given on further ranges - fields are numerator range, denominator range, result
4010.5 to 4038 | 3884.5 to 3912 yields 1.25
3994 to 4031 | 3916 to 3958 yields 1.35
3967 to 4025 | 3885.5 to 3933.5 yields 1.27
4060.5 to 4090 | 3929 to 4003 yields 0.98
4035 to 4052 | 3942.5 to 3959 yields 0.98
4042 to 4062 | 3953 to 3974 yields 1.29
